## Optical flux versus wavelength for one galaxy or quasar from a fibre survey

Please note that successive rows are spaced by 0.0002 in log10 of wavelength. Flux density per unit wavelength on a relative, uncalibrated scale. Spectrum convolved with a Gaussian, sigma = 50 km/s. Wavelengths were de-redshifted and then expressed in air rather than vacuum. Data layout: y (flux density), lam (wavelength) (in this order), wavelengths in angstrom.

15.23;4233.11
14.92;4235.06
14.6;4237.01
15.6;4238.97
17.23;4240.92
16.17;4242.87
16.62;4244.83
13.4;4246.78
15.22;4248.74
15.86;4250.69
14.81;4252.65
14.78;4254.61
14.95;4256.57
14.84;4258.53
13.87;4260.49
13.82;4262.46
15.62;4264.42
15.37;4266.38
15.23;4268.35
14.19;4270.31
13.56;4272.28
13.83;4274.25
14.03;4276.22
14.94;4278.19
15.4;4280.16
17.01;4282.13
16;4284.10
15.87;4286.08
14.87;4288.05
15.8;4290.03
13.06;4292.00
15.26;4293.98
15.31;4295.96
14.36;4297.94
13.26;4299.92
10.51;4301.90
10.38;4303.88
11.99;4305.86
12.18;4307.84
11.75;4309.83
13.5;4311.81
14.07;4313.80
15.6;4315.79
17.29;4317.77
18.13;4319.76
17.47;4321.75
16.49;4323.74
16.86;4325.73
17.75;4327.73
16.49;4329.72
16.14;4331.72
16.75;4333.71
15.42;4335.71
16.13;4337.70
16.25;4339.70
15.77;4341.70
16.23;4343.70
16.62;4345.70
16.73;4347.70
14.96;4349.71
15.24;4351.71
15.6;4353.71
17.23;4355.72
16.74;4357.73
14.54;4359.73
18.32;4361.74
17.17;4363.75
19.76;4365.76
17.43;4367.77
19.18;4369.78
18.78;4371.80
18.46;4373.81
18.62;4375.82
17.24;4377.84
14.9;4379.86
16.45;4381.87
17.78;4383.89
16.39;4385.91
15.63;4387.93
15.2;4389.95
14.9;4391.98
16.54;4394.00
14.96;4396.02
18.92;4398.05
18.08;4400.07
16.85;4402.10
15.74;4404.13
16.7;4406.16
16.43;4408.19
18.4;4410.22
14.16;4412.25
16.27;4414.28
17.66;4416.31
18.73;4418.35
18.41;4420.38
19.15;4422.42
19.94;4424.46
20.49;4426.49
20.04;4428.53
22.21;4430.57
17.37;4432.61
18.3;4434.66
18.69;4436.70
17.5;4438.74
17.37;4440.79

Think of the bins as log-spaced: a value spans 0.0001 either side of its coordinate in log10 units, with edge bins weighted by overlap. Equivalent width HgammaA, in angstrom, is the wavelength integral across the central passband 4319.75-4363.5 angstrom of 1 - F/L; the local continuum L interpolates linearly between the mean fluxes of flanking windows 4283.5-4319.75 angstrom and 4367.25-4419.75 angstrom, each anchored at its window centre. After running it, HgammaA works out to -3.2 angstrom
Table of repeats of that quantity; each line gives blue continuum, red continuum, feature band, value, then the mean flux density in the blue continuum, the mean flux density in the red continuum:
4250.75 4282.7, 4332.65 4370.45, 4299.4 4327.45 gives 2.6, 14.8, 16.6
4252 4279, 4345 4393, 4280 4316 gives 3.1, 14.6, 16.8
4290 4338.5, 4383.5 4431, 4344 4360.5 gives -0.1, 14.9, 17.4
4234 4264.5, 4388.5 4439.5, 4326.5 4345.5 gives 0.1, 15.1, 17.7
